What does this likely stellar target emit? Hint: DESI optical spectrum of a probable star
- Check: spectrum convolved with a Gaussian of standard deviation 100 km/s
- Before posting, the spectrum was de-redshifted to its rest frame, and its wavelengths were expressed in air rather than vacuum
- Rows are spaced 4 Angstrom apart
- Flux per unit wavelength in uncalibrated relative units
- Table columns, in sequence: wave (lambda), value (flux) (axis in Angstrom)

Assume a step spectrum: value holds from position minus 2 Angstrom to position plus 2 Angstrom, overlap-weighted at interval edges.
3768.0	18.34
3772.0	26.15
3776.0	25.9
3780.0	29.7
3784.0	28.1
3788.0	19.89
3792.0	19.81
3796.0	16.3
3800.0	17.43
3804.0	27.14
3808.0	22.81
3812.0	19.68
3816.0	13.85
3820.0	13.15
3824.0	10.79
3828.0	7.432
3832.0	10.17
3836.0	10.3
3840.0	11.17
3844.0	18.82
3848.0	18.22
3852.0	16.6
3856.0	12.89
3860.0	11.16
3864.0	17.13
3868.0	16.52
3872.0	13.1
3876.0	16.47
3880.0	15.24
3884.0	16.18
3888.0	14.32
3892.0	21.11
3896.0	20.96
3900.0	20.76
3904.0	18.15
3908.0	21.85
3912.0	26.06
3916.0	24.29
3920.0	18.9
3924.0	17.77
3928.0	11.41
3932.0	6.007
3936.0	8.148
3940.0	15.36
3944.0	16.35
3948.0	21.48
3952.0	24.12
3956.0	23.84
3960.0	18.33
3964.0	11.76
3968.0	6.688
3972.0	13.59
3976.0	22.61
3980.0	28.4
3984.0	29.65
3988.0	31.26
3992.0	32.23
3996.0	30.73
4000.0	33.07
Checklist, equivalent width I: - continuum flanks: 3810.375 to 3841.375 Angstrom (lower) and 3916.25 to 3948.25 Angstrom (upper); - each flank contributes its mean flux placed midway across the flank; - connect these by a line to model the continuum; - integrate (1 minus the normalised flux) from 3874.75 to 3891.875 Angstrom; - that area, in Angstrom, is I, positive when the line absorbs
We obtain -3.5 Angstrom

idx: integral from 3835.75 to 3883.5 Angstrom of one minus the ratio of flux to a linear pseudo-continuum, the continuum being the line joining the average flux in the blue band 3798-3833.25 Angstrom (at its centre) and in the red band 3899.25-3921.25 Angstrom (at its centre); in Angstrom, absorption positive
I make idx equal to 9.35 Angstrom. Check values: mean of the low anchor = 15.9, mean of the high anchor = 21.8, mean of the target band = 15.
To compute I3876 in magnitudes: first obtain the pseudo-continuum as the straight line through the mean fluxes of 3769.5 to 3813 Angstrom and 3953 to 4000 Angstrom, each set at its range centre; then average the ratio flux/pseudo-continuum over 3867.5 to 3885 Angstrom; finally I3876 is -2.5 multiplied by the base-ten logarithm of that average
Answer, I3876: 0.44 mag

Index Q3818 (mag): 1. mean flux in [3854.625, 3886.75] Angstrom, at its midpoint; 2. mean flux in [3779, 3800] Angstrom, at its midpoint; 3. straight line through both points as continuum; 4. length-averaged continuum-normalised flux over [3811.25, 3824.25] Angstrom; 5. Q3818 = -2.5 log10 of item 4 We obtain 0.34 mag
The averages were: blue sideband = 21.9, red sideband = 14.9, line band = 14.3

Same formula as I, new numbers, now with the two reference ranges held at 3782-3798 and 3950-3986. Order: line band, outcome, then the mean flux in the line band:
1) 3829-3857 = 9.27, 13.8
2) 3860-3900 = 7.32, 16.7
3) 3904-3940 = 6.06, 16.8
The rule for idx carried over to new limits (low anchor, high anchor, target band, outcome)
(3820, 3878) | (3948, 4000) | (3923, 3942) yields 8.1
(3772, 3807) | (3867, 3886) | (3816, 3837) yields 9.7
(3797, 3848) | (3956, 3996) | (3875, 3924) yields -1.8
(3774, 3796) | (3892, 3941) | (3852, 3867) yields 4.5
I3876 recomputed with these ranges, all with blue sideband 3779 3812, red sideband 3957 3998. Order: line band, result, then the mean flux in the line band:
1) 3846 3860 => 0.417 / 15.2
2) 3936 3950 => 0.346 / 16.4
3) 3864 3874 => 0.415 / 15.3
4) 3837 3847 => 0.443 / 14.8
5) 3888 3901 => 0.127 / 19.9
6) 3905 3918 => -0.055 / 23.6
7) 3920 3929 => 0.375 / 15.9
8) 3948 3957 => -0.044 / 23.4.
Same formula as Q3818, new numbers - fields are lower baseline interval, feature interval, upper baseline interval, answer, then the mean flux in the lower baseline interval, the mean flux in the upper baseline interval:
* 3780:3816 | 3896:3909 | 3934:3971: -0.135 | 21.4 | 16.2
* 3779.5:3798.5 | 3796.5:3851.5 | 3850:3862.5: 0.145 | 22.1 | 13.7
